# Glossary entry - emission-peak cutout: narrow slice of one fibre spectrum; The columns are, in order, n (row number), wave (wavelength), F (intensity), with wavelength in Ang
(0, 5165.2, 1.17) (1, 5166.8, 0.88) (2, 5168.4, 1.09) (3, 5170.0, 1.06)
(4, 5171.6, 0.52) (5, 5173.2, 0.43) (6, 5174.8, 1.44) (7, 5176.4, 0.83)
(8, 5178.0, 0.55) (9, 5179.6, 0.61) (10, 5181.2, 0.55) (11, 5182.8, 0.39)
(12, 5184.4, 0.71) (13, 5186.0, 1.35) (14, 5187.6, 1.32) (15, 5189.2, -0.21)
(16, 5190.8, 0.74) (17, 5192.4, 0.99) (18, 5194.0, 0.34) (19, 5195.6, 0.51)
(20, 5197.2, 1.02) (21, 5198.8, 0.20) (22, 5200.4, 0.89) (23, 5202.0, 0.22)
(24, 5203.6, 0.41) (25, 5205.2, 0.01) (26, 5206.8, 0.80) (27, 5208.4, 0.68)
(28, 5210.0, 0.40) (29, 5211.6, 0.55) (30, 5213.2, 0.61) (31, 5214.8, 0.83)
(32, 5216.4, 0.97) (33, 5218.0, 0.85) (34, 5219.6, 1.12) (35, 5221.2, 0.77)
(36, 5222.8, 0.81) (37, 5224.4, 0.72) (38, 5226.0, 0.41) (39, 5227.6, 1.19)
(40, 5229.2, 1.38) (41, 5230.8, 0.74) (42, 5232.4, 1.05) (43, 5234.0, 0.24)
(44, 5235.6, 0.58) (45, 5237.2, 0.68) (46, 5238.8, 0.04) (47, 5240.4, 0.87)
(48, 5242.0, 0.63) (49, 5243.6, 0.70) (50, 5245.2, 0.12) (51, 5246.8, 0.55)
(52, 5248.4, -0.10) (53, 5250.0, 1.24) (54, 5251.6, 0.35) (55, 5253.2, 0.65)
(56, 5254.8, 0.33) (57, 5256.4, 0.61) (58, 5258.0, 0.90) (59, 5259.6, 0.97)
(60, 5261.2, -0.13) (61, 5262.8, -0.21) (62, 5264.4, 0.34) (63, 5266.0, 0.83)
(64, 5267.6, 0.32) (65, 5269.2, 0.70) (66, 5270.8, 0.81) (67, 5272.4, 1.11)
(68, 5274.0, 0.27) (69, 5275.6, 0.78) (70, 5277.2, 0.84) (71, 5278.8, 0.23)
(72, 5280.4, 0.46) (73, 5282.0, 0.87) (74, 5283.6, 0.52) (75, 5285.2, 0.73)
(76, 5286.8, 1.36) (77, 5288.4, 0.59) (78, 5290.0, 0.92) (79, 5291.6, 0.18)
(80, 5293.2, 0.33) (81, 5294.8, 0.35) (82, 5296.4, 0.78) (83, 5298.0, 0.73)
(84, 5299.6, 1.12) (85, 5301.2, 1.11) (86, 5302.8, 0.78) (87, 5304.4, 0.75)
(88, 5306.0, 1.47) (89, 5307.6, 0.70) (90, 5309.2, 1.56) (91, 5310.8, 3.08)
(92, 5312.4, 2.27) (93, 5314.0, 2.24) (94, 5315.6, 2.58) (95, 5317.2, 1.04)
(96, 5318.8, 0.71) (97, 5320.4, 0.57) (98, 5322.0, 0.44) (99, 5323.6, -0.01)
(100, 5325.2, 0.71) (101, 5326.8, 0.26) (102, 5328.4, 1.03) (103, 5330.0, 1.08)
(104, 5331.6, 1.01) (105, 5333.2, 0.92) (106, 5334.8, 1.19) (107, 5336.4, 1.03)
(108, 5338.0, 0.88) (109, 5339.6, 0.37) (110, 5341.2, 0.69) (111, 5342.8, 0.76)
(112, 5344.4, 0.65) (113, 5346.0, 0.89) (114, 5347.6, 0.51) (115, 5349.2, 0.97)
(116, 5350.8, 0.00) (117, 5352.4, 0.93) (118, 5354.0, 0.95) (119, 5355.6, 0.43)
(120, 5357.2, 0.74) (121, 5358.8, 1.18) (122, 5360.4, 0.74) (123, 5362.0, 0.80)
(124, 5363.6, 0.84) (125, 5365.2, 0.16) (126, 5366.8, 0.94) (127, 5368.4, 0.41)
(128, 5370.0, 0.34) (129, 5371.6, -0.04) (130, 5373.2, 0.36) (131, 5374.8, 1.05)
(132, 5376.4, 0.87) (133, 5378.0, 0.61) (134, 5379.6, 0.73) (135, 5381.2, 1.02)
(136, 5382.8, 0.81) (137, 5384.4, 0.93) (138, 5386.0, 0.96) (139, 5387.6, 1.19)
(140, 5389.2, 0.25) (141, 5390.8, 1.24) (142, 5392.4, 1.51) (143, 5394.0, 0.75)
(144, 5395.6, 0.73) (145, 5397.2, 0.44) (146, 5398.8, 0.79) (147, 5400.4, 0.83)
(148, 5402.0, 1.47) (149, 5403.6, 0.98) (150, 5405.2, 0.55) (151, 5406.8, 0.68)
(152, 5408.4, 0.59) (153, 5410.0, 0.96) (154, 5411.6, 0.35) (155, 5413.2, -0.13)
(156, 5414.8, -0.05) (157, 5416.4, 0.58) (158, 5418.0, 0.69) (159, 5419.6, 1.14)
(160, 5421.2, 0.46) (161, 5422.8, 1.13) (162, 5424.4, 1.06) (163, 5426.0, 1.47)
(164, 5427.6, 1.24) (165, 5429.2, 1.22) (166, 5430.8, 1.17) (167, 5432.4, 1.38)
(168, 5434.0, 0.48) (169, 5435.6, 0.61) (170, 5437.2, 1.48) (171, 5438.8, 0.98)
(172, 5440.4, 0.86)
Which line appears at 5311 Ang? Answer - [O II] 3727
